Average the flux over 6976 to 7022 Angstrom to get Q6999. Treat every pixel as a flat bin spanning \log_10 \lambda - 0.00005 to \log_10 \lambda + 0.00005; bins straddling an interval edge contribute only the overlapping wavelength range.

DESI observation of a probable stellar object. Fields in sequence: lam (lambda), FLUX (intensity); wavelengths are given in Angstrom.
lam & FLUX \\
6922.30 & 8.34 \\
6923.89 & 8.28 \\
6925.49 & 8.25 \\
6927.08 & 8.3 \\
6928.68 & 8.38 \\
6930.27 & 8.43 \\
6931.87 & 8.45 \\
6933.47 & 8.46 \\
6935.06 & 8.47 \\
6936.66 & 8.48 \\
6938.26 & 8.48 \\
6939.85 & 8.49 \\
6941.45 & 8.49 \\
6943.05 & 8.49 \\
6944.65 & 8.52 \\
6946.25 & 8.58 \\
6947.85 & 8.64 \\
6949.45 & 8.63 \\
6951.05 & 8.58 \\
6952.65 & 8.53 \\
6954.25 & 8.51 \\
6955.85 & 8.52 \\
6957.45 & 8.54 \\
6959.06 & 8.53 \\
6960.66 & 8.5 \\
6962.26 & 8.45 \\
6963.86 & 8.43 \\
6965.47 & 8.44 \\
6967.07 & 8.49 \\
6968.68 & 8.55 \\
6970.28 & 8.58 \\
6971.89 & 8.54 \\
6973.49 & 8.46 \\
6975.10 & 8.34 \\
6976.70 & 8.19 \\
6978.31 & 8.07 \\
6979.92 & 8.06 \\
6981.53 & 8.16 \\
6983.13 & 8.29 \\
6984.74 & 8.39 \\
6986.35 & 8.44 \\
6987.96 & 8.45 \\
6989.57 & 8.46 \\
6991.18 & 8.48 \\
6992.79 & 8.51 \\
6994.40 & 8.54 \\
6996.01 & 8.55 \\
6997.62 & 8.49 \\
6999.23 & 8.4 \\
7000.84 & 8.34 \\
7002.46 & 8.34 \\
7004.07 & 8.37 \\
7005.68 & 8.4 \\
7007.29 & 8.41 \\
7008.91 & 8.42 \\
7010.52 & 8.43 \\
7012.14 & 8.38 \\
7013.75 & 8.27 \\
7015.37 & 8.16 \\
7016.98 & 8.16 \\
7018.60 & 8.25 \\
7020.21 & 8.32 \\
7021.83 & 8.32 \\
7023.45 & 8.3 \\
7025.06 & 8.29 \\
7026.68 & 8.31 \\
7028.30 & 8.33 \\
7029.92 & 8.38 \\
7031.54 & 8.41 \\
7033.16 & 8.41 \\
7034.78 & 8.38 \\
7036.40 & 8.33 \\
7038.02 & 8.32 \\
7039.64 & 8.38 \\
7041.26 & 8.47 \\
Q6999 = 8.35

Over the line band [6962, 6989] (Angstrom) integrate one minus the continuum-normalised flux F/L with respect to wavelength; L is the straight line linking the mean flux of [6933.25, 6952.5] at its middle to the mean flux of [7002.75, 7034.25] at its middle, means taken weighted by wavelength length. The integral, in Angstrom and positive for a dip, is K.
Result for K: 0.24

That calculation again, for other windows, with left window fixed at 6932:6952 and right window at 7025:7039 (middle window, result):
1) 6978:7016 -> 0.21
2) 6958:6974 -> -0.04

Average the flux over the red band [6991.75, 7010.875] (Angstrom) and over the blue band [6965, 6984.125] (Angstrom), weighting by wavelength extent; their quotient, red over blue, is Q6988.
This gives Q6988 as 1.0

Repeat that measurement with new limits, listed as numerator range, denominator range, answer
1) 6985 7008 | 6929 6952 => 0.99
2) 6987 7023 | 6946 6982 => 0.99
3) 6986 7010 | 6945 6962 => 0.99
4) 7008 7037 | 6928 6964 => 0.98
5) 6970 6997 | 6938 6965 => 0.98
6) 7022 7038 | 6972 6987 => 1.01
